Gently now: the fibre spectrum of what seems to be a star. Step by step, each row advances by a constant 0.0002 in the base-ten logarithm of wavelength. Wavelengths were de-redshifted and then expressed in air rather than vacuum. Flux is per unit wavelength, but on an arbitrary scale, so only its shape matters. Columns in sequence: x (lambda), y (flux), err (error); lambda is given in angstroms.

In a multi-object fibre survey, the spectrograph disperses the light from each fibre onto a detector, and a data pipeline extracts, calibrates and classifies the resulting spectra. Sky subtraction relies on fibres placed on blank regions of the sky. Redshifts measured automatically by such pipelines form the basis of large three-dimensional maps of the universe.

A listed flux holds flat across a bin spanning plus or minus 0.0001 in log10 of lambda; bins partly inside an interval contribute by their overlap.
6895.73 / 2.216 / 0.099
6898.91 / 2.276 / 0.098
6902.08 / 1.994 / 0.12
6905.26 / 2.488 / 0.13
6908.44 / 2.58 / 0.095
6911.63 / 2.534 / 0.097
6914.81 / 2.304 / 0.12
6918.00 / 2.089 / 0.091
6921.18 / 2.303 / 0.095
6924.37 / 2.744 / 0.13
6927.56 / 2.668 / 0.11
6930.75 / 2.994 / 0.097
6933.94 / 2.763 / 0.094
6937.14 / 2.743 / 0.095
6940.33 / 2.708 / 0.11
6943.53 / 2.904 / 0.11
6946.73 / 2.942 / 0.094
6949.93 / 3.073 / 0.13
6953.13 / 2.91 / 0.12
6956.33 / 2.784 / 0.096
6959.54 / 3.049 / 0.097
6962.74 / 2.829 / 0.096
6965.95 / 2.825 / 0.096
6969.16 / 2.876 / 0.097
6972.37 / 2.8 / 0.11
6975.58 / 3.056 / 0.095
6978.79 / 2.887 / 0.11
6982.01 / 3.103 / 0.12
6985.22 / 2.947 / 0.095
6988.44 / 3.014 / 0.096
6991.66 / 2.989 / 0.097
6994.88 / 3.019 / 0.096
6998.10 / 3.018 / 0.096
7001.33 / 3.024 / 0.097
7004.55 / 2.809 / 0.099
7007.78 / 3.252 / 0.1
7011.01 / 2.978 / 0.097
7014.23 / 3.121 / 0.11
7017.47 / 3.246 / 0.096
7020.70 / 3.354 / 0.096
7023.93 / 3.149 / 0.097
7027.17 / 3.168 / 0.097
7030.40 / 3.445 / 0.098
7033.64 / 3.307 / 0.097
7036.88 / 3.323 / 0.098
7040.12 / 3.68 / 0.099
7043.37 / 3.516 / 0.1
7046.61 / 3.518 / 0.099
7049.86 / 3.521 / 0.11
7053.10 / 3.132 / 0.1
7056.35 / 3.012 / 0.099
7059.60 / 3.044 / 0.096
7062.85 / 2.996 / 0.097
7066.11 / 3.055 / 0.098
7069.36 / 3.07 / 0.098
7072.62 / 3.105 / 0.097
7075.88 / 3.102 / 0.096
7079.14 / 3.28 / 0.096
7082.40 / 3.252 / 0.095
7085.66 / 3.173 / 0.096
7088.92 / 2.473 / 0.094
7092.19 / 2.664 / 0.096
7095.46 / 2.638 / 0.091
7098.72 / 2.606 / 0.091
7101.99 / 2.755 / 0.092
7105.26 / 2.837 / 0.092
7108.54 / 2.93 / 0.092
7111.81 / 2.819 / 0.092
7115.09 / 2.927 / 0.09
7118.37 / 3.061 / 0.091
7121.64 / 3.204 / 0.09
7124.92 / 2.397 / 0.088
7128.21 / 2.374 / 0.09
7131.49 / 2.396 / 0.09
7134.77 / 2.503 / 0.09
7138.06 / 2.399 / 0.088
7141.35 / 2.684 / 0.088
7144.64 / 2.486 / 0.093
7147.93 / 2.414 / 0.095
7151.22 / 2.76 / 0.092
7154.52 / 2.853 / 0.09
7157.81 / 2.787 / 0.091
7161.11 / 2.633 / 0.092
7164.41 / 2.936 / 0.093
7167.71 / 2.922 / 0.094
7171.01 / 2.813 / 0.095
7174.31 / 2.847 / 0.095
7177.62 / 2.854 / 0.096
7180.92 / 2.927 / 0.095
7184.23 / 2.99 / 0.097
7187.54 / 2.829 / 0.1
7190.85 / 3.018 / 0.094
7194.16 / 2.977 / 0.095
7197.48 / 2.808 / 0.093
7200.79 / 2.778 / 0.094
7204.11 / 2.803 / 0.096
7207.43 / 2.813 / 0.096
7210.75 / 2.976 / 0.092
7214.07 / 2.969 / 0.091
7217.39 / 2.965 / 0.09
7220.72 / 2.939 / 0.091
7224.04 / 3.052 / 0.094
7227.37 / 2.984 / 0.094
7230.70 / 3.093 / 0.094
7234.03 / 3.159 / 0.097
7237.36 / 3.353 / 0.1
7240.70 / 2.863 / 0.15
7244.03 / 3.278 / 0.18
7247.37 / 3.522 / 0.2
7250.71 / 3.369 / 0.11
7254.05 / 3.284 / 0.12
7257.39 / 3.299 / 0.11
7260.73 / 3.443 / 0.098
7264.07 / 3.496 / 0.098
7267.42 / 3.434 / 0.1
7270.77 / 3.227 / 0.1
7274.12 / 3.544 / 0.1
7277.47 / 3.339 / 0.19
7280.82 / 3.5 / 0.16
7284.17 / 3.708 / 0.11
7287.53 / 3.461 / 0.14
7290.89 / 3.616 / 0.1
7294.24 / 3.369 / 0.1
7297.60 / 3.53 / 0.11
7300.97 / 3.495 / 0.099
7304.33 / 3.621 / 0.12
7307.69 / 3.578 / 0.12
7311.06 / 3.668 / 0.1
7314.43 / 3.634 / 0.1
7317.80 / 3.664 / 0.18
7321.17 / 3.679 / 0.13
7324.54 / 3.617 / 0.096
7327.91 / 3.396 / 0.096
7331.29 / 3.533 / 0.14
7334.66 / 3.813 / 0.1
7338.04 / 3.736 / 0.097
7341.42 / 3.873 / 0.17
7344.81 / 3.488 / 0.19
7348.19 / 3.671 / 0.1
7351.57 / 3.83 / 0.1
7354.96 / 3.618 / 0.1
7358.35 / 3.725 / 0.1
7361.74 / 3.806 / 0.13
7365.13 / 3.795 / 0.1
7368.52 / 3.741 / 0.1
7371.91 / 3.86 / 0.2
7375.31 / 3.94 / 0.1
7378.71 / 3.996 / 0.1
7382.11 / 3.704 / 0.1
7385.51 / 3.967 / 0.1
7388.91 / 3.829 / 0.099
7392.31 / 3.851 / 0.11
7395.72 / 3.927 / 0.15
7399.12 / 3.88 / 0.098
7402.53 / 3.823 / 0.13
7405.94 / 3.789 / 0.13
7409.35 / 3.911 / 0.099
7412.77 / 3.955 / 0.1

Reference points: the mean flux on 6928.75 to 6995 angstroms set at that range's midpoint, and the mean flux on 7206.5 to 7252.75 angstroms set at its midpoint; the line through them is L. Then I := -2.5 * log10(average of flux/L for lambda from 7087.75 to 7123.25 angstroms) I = 0.07 mag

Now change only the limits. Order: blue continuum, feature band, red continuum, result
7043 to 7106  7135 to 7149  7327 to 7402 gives 0.27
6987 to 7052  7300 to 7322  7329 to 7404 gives 0.02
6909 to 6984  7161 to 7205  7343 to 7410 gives 0.16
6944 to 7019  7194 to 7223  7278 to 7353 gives 0.18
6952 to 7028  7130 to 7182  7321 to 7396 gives 0.23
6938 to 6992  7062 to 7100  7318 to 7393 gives 0.07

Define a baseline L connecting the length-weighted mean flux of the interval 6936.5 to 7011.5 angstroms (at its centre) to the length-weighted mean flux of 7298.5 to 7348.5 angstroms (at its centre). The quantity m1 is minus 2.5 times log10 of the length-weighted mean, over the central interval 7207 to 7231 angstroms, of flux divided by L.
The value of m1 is 0.15 mag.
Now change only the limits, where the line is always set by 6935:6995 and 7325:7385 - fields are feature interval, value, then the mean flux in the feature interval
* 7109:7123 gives 0.08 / 2.99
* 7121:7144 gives 0.28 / 2.53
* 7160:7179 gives 0.18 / 2.84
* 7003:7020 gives -0.03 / 3.1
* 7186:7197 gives 0.16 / 2.93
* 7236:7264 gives 0.07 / 3.31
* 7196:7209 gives 0.22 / 2.8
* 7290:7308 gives 0.03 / 3.53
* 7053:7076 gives 0.02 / 3.06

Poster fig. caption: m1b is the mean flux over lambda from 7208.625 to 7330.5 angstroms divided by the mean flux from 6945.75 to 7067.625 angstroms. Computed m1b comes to 1.1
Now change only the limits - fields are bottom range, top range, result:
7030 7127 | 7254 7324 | 1.15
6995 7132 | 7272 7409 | 1.21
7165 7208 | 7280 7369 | 1.26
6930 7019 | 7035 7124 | 1.04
